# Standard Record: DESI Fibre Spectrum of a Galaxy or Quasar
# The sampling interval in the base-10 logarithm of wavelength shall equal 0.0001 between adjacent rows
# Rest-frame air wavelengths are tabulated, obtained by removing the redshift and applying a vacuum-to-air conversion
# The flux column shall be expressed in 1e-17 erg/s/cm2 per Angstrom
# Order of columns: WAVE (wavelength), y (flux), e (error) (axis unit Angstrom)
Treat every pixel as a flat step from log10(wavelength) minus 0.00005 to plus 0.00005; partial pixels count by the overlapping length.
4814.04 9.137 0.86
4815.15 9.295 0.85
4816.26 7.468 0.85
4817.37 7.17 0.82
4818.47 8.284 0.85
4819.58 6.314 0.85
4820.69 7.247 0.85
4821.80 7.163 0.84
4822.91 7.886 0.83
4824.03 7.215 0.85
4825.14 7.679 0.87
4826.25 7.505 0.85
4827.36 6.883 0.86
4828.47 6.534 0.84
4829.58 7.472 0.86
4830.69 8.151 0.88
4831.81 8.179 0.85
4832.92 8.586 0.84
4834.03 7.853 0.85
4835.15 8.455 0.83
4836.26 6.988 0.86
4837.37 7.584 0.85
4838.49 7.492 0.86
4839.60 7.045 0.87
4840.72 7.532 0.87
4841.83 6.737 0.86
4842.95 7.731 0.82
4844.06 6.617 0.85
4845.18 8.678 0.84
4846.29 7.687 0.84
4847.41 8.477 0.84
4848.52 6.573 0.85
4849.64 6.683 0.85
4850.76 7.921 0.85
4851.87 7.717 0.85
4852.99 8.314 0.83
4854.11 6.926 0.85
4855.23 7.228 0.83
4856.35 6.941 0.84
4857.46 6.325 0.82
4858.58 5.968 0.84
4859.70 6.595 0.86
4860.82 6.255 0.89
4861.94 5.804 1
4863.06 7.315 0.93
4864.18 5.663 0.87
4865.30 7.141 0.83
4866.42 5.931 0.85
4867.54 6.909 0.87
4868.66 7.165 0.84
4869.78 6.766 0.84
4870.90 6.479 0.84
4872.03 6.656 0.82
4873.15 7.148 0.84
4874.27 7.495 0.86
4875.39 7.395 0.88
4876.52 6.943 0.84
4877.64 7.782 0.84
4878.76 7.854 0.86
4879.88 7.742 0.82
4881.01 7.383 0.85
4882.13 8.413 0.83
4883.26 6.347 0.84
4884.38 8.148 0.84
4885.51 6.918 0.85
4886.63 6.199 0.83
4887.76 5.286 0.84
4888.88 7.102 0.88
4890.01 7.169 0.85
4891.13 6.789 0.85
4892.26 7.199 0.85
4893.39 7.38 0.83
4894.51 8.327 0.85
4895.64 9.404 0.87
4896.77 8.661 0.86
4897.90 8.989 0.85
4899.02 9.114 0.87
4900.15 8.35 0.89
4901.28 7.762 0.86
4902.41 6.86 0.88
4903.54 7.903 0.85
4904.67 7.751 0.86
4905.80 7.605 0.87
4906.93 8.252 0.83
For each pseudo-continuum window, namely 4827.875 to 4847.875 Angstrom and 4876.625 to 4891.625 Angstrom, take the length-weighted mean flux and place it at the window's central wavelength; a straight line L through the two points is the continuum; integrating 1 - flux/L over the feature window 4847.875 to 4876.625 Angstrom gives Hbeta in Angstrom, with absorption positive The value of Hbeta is 2.1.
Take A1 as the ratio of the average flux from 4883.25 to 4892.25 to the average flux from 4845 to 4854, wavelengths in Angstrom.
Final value 0.9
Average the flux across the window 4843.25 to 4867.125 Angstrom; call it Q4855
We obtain 7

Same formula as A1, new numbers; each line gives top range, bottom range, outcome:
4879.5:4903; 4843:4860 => 1.04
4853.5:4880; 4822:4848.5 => 0.90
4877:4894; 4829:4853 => 0.94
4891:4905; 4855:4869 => 1.24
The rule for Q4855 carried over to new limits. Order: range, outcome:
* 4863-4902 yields 7.35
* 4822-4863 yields 7.34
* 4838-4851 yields 7.42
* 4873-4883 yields 7.55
